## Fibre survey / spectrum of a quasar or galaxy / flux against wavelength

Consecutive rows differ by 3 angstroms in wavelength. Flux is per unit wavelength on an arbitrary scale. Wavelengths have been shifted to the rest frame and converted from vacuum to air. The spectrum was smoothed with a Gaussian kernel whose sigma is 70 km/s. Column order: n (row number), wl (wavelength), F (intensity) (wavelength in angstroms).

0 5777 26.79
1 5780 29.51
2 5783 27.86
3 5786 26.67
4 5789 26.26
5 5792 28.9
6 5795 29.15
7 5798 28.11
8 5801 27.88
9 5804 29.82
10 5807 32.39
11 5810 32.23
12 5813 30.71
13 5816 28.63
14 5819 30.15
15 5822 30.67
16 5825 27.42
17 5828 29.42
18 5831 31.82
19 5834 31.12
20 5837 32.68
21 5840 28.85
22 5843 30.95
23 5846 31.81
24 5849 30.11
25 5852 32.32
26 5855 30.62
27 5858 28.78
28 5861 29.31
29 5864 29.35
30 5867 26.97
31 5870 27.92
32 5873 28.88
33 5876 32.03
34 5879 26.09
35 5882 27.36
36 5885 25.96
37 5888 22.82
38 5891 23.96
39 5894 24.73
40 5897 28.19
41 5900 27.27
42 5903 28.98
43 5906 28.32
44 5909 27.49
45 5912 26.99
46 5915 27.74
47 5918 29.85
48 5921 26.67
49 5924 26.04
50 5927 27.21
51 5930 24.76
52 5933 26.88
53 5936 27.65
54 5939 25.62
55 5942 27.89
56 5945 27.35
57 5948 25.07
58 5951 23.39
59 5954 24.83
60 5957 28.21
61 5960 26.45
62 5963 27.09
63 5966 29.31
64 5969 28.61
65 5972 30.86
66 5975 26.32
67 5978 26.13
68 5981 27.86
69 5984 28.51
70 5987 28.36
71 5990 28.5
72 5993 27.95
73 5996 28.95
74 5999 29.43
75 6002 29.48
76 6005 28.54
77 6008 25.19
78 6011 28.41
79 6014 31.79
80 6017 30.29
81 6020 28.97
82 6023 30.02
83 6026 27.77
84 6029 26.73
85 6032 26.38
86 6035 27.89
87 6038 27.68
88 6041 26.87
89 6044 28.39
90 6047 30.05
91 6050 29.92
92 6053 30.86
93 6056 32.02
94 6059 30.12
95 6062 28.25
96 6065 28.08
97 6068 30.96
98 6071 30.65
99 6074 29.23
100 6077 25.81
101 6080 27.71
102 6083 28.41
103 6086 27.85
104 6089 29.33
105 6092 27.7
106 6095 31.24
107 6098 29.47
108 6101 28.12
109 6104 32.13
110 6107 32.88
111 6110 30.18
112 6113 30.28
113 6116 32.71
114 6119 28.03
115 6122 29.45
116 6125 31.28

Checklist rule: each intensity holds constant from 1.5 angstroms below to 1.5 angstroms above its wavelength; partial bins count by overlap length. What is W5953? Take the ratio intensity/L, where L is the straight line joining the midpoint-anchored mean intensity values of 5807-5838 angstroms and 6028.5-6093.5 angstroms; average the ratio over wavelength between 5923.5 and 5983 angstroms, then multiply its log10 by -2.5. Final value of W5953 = 0.10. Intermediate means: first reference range 30.5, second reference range 28.7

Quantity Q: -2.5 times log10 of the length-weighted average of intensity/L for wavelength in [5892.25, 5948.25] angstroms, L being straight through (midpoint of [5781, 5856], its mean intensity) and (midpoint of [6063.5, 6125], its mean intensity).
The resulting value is 0.100 mag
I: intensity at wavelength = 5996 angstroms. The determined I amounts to 28.95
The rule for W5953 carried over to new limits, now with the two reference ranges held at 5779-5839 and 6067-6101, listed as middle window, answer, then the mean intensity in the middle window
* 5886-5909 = 0.12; 26.4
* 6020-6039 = 0.04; 27.8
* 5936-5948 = 0.09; 26.8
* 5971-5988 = 0.05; 27.9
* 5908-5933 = 0.09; 27.1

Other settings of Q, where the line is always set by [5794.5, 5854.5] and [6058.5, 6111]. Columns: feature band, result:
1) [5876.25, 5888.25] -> 0.138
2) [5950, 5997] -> 0.081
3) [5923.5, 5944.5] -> 0.126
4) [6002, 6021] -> 0.026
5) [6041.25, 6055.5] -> -0.009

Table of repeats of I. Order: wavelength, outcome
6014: 31.79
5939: 25.62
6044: 28.39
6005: 28.54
